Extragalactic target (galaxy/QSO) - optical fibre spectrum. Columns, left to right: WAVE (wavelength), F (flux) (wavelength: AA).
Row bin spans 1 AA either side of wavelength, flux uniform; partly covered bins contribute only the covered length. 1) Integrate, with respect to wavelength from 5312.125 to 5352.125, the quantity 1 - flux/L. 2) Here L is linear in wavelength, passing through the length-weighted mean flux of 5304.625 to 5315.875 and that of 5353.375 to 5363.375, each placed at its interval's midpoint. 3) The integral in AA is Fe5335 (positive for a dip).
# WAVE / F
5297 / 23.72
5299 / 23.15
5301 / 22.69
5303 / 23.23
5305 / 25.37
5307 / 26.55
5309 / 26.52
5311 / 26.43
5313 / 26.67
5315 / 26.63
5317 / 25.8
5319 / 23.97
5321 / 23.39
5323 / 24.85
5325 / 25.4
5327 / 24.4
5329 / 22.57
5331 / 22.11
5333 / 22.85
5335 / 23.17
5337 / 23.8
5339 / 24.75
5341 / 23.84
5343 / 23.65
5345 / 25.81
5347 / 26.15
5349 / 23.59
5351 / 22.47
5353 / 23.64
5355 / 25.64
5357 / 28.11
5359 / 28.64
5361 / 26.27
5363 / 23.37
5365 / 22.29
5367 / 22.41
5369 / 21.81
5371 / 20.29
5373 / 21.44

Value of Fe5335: 3.2 AA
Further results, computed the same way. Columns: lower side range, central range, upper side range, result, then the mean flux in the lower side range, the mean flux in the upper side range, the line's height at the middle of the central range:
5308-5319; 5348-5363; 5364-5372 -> -1.7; 26.2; 21.7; 22.7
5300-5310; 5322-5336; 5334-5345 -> 0.4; 24.9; 24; 24.3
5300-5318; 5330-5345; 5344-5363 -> 1.1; 25.5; 25.5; 25.5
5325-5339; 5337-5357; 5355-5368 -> -0.2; 23.4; 25.2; 24.3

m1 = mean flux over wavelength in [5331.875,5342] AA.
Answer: 23.7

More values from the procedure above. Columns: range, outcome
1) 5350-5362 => 25.8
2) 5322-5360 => 24.5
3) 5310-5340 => 24.5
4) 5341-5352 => 24.3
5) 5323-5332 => 23.8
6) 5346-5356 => 24.3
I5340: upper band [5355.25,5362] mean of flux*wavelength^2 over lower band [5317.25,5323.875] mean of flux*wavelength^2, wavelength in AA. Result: 1.15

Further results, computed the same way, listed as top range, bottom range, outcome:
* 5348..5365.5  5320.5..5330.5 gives 1.05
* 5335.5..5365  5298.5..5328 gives 1.01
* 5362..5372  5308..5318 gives 0.85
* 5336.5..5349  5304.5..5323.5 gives 0.97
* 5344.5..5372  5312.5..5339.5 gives 1.01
